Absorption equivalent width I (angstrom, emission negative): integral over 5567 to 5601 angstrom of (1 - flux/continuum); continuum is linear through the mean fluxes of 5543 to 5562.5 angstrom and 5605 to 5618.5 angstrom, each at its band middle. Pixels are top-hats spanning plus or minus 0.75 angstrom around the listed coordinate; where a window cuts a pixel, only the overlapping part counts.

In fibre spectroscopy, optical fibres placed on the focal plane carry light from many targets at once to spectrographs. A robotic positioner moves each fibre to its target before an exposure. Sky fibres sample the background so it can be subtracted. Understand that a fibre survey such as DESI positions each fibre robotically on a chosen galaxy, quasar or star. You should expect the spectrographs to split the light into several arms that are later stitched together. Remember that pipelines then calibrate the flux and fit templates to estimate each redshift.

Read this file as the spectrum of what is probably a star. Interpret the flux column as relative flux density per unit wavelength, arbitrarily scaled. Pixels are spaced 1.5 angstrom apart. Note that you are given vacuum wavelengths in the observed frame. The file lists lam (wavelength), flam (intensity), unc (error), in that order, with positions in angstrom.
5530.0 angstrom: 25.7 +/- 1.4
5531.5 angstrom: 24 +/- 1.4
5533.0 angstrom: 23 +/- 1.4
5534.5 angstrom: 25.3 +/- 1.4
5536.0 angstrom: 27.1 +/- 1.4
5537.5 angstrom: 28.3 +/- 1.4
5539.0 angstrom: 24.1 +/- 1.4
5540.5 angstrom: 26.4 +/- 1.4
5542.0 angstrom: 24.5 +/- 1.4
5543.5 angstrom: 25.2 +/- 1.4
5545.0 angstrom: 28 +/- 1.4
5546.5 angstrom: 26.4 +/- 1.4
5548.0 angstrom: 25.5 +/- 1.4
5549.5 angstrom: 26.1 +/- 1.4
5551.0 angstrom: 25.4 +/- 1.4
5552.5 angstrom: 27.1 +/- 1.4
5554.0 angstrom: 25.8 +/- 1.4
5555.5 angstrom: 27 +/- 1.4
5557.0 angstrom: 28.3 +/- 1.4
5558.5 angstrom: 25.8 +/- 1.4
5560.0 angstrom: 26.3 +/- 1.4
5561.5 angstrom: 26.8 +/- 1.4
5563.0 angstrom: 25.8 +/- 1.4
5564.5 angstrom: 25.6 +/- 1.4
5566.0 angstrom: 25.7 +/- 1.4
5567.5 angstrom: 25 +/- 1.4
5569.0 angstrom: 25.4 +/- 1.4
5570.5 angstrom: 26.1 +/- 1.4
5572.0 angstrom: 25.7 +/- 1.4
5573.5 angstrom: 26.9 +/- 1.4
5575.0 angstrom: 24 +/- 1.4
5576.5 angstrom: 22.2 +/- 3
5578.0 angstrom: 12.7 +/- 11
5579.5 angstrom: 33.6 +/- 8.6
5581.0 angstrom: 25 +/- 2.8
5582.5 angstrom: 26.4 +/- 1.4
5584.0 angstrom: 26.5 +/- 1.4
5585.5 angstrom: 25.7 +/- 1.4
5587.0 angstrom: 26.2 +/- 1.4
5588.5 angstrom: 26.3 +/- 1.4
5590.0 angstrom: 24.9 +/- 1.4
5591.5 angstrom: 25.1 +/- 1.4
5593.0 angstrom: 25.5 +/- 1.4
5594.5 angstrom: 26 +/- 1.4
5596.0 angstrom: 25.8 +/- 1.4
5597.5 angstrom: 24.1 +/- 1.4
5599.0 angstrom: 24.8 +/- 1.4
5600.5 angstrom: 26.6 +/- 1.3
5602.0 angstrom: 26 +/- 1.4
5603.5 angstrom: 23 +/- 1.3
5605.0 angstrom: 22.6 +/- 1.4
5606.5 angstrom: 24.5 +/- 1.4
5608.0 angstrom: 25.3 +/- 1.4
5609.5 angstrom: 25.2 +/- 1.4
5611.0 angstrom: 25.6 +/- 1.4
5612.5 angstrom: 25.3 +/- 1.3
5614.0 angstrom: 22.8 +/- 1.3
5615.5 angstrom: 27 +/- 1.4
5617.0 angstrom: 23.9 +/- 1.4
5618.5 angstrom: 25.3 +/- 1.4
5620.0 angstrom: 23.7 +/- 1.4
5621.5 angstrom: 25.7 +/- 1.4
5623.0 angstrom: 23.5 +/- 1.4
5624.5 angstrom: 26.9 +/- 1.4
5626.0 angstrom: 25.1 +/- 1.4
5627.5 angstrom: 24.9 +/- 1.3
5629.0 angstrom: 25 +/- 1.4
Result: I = 0.48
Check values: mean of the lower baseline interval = 26.4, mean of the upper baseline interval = 24.8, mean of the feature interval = 25.2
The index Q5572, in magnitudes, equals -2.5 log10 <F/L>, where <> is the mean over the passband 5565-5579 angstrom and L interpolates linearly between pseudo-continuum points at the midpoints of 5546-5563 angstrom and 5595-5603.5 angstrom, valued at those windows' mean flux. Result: 0.09 mag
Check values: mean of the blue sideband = 26.4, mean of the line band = 24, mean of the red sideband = 25.3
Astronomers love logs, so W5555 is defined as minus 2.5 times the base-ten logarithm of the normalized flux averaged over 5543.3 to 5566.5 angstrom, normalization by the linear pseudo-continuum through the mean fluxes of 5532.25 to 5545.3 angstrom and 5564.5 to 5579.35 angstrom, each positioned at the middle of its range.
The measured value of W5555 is -0.06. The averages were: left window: 25.7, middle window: 26.3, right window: 24.2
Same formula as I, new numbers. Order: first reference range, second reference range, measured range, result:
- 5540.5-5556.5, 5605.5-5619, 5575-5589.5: 0.3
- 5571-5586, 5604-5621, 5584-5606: -0.4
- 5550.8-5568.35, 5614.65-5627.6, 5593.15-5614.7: 0.5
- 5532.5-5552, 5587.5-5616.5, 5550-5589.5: -0.3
